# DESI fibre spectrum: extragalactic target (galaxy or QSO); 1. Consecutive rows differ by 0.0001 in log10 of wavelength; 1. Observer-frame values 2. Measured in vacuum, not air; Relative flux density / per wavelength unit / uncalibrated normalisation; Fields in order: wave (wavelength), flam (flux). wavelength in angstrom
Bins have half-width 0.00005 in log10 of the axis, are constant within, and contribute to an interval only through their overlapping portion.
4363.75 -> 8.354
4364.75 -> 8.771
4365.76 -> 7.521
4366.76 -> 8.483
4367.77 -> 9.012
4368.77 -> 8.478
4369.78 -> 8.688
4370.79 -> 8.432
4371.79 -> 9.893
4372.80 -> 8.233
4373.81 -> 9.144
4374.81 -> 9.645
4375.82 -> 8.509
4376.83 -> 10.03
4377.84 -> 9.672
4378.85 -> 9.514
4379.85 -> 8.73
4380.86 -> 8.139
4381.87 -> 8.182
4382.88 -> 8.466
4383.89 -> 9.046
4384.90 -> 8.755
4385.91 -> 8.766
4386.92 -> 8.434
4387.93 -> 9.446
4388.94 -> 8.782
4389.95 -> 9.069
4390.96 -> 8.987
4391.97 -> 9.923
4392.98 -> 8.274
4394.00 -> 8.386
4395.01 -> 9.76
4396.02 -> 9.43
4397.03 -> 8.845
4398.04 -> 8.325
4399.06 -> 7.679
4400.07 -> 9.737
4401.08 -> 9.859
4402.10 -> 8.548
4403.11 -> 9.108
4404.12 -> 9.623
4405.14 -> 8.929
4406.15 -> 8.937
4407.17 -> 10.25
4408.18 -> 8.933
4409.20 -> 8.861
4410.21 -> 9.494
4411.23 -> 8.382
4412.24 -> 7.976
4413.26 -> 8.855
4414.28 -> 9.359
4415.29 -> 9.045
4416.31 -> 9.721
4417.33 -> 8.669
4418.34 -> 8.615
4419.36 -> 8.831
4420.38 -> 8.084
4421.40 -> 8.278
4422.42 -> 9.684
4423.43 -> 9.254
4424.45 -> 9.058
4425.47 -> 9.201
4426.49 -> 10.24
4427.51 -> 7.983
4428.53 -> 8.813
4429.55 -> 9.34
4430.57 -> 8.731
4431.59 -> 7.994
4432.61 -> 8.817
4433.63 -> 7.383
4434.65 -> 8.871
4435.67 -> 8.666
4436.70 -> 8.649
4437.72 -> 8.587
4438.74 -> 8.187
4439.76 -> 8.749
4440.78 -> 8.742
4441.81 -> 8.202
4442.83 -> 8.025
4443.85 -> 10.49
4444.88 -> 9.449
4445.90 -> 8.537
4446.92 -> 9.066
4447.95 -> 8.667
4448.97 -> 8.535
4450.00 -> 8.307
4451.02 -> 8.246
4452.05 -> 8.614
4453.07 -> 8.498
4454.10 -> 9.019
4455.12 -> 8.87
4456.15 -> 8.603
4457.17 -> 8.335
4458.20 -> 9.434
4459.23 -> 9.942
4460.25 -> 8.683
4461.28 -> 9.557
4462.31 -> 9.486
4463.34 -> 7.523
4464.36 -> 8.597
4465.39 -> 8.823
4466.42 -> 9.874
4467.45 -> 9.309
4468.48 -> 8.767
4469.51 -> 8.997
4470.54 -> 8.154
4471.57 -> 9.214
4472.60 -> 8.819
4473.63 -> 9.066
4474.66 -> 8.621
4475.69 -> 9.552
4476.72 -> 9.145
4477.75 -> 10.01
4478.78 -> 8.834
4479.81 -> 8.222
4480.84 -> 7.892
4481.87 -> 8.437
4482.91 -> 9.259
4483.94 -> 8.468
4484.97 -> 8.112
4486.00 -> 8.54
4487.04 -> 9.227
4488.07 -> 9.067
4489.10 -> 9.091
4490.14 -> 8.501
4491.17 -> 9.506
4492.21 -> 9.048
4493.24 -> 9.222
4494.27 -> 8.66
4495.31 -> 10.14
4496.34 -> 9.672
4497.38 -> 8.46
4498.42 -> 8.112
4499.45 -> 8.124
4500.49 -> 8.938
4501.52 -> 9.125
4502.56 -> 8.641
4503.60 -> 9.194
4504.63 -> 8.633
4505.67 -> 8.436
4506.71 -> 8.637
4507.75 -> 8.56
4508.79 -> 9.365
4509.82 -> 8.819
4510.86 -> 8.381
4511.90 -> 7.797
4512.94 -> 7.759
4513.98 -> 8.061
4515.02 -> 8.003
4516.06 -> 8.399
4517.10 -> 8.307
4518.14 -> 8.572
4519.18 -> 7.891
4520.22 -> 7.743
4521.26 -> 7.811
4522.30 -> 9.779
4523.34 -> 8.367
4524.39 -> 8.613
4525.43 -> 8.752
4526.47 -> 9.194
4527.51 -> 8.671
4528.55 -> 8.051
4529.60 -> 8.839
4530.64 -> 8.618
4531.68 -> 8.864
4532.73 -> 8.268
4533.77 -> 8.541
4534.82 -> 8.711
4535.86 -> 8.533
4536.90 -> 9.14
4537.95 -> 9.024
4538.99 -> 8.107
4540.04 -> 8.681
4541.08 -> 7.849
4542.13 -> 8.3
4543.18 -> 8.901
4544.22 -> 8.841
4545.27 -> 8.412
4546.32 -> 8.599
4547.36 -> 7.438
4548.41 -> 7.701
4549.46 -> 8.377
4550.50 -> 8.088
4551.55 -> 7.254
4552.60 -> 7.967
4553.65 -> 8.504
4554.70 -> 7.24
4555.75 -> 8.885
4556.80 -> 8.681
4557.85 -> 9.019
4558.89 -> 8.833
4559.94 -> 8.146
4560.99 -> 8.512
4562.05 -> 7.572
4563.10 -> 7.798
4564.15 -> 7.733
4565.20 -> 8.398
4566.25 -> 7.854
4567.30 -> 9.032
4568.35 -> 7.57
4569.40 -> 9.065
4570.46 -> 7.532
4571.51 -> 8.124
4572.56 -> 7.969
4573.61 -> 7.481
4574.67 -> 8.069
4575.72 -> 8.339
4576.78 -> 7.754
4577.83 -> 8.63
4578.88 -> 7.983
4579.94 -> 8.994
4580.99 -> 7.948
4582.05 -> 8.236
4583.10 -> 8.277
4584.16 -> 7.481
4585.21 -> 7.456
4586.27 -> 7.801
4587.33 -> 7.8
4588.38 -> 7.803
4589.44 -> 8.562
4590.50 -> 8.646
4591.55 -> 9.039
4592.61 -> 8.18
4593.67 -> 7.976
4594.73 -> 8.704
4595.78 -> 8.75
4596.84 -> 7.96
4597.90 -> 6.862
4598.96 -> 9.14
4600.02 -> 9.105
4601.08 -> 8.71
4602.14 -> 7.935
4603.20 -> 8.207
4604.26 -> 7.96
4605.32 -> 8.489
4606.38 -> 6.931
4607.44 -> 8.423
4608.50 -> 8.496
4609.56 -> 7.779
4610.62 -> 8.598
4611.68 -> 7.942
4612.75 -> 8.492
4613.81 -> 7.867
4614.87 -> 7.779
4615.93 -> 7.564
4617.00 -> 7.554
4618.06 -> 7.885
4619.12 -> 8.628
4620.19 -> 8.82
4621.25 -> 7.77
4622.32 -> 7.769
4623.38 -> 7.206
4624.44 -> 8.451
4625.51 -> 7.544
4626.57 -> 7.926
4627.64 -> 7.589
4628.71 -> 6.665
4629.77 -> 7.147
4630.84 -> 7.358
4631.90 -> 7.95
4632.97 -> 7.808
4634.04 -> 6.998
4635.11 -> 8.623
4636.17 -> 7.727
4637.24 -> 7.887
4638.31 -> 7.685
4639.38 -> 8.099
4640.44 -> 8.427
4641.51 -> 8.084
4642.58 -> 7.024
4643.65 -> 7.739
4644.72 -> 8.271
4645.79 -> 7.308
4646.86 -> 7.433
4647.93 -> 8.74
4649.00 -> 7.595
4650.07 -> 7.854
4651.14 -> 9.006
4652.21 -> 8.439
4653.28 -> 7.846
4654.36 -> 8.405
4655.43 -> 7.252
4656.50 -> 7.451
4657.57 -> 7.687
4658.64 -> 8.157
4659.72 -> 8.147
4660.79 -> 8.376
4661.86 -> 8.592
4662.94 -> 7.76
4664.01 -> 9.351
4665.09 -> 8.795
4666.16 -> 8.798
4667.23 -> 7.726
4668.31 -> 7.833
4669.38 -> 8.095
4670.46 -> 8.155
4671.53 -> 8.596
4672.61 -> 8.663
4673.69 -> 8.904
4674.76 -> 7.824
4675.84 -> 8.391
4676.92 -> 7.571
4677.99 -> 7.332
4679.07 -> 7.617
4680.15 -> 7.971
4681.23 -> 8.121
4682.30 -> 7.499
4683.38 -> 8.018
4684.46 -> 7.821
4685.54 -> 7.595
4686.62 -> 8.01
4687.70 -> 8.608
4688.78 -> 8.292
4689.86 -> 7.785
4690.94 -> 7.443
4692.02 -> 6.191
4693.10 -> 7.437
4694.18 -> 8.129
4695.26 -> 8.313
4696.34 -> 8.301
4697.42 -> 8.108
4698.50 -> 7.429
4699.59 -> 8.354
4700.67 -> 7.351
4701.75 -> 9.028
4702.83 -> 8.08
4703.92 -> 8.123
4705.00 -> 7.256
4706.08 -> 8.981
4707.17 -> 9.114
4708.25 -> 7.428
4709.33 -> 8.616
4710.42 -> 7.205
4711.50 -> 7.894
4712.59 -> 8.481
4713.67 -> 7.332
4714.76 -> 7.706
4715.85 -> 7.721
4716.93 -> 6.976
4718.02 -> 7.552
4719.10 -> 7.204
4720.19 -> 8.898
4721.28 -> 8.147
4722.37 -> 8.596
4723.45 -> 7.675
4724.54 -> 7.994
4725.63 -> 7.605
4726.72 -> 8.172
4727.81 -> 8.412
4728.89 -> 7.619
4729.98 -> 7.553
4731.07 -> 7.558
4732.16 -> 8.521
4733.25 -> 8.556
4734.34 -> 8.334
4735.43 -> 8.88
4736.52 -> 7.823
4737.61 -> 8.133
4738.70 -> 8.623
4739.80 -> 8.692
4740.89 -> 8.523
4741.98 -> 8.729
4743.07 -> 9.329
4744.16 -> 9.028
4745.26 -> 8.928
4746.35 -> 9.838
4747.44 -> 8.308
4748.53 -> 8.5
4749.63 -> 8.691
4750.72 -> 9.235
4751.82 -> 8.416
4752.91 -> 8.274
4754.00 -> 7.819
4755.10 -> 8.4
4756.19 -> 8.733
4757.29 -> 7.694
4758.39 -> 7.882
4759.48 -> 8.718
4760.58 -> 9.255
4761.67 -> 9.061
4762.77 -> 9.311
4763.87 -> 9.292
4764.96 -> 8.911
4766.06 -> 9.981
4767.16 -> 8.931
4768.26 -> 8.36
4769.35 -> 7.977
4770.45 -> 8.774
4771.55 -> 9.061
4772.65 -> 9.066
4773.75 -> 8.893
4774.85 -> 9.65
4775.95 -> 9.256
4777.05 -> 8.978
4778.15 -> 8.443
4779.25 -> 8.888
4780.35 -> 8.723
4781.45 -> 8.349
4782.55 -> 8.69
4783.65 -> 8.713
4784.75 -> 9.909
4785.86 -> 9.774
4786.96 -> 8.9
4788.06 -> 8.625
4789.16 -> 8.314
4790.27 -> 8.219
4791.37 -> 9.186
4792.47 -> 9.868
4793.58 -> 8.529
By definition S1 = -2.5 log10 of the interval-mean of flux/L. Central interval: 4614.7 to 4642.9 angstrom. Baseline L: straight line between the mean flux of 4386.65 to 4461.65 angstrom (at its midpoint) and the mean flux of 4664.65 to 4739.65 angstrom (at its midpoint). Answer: 0.06 mag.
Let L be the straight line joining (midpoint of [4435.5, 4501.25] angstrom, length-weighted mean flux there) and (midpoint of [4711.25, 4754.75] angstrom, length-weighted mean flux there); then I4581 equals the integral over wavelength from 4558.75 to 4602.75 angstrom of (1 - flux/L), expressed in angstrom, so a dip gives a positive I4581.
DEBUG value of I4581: 2.1 angstrom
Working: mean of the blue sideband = 8.85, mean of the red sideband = 8.26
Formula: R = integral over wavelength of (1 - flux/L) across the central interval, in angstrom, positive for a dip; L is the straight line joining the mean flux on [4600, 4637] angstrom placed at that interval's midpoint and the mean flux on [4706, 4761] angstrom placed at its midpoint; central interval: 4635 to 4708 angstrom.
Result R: 0.4 angstrom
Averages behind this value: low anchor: 7.92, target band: 8.03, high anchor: 8.27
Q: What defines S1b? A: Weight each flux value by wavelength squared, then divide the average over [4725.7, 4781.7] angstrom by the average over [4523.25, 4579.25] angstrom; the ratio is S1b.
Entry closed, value 1.13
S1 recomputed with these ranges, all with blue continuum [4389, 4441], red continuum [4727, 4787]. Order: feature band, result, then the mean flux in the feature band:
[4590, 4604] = 0.05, 8.39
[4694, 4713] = 0.08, 8.12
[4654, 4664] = 0.09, 8.05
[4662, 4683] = 0.08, 8.16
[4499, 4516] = 0.04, 8.53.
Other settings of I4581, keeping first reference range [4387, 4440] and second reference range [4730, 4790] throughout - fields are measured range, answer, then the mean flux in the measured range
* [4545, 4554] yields 0.8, 8.02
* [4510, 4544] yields 1.5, 8.46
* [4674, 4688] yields 1.4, 7.88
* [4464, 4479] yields -0.3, 9.06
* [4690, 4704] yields 1.4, 7.86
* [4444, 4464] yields 0.1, 8.84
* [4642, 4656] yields 1.4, 7.91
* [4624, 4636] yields 1.6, 7.64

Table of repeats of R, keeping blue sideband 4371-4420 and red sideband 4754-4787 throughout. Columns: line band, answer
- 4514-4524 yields 0.71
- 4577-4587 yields 0.96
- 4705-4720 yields 1.72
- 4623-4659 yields 4.46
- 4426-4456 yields 0.93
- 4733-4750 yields 0.37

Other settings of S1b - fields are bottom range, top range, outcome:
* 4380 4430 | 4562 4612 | 0.99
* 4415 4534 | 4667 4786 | 1.06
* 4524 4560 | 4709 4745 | 1.04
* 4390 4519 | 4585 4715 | 0.99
